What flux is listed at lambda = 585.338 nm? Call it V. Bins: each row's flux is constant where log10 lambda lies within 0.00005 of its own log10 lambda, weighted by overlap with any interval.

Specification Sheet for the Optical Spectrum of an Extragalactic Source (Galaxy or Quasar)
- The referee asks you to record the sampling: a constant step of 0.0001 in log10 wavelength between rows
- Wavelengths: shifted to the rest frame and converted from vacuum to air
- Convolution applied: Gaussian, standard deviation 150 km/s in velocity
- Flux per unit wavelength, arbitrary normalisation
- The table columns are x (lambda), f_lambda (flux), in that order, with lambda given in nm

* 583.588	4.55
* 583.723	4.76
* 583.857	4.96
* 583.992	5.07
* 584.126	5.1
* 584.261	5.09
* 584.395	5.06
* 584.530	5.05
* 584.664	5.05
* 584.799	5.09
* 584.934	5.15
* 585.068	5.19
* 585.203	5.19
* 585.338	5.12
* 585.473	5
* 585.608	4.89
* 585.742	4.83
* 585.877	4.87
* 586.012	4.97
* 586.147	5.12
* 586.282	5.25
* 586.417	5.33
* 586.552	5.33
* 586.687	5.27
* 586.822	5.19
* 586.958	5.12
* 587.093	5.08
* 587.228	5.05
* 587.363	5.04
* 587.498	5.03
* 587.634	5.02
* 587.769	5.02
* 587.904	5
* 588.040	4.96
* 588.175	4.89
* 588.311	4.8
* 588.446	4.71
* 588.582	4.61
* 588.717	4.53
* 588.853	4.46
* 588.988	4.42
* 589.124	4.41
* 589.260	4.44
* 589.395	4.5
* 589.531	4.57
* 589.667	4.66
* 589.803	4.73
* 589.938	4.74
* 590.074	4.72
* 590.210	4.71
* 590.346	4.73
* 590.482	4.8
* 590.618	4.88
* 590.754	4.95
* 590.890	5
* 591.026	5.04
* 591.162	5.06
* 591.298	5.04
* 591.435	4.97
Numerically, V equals 5.12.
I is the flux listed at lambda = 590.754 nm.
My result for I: 4.95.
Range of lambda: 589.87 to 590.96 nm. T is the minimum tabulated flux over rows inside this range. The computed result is 4.71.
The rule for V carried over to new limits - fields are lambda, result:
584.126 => 5.1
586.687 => 5.27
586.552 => 5.33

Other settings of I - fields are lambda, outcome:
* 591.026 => 5.04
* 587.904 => 5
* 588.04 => 4.96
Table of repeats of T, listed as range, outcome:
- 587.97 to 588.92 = 4.46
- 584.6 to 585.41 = 5.05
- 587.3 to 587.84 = 5.02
